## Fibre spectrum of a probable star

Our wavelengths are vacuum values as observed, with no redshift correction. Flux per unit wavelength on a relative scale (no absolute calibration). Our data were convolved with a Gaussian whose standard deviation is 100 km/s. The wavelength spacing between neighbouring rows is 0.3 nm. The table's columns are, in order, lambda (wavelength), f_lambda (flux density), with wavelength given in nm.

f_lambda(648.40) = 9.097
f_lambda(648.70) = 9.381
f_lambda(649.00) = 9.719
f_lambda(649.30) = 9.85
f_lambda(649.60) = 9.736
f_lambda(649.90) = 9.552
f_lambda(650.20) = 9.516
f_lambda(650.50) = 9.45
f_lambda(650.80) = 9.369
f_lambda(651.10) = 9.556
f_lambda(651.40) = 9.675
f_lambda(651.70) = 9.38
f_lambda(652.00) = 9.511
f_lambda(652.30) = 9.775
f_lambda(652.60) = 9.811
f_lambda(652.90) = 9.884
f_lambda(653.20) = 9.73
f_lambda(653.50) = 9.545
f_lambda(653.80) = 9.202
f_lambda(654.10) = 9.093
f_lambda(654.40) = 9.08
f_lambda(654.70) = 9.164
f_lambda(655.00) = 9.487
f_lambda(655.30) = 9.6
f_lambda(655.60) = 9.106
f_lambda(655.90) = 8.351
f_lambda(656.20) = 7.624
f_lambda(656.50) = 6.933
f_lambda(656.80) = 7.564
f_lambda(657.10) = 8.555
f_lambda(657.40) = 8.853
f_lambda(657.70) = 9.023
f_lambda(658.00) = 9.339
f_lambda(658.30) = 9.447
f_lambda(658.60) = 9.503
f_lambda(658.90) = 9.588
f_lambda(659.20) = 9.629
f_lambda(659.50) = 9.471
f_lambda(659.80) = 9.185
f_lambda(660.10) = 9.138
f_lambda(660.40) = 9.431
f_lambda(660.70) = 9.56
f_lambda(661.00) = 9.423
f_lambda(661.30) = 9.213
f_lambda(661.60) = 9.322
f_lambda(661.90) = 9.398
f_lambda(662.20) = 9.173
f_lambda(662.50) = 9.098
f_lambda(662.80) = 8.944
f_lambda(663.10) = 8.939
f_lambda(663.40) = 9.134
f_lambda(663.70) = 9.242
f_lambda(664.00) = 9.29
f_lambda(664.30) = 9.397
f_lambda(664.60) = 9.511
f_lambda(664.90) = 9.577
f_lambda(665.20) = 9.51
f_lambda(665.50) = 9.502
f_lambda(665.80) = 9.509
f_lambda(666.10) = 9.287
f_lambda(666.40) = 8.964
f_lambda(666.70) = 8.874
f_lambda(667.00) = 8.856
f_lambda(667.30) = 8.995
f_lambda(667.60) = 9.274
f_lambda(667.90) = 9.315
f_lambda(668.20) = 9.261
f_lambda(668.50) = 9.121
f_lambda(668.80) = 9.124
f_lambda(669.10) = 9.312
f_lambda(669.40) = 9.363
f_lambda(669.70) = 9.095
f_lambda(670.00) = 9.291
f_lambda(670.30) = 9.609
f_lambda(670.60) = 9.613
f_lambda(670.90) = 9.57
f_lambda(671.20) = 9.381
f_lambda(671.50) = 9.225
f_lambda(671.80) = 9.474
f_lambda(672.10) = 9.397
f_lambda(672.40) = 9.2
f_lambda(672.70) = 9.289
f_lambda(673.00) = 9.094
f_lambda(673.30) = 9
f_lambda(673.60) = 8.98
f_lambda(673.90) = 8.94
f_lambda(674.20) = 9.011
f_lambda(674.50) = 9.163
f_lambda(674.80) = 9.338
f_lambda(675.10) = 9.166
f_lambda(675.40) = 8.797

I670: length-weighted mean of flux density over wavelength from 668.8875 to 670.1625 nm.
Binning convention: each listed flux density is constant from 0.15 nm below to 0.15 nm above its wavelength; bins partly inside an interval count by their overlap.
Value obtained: 9.26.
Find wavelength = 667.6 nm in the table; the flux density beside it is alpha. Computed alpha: 9.274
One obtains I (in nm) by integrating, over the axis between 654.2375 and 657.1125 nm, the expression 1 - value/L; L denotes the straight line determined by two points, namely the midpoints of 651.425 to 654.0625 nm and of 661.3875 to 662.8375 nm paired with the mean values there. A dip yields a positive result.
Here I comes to 0.28 nm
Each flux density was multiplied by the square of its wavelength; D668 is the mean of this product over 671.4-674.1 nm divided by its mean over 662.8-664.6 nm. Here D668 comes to 1.02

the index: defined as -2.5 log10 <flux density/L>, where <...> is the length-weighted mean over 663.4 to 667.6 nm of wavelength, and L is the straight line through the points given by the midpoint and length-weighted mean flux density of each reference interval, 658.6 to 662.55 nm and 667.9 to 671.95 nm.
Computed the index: 0.010 mag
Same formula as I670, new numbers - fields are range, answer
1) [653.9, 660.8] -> 8.99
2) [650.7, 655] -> 9.49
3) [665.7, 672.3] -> 9.27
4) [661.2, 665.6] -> 9.28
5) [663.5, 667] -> 9.31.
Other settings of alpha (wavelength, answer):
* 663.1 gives 8.939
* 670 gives 9.291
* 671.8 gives 9.474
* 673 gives 9.094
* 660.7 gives 9.56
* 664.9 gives 9.577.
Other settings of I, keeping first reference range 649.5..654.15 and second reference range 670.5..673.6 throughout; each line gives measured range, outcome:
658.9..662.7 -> 0.041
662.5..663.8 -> 0.049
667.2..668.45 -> 0.019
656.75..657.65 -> 0.095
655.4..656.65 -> 0.189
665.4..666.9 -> 0.027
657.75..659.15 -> 0.004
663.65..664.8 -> 0.003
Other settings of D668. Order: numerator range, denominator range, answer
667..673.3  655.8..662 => 1.07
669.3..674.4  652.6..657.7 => 1.10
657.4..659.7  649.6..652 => 1.01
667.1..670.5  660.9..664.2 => 1.02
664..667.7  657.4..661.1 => 1.01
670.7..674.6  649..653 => 1.02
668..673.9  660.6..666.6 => 1.02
